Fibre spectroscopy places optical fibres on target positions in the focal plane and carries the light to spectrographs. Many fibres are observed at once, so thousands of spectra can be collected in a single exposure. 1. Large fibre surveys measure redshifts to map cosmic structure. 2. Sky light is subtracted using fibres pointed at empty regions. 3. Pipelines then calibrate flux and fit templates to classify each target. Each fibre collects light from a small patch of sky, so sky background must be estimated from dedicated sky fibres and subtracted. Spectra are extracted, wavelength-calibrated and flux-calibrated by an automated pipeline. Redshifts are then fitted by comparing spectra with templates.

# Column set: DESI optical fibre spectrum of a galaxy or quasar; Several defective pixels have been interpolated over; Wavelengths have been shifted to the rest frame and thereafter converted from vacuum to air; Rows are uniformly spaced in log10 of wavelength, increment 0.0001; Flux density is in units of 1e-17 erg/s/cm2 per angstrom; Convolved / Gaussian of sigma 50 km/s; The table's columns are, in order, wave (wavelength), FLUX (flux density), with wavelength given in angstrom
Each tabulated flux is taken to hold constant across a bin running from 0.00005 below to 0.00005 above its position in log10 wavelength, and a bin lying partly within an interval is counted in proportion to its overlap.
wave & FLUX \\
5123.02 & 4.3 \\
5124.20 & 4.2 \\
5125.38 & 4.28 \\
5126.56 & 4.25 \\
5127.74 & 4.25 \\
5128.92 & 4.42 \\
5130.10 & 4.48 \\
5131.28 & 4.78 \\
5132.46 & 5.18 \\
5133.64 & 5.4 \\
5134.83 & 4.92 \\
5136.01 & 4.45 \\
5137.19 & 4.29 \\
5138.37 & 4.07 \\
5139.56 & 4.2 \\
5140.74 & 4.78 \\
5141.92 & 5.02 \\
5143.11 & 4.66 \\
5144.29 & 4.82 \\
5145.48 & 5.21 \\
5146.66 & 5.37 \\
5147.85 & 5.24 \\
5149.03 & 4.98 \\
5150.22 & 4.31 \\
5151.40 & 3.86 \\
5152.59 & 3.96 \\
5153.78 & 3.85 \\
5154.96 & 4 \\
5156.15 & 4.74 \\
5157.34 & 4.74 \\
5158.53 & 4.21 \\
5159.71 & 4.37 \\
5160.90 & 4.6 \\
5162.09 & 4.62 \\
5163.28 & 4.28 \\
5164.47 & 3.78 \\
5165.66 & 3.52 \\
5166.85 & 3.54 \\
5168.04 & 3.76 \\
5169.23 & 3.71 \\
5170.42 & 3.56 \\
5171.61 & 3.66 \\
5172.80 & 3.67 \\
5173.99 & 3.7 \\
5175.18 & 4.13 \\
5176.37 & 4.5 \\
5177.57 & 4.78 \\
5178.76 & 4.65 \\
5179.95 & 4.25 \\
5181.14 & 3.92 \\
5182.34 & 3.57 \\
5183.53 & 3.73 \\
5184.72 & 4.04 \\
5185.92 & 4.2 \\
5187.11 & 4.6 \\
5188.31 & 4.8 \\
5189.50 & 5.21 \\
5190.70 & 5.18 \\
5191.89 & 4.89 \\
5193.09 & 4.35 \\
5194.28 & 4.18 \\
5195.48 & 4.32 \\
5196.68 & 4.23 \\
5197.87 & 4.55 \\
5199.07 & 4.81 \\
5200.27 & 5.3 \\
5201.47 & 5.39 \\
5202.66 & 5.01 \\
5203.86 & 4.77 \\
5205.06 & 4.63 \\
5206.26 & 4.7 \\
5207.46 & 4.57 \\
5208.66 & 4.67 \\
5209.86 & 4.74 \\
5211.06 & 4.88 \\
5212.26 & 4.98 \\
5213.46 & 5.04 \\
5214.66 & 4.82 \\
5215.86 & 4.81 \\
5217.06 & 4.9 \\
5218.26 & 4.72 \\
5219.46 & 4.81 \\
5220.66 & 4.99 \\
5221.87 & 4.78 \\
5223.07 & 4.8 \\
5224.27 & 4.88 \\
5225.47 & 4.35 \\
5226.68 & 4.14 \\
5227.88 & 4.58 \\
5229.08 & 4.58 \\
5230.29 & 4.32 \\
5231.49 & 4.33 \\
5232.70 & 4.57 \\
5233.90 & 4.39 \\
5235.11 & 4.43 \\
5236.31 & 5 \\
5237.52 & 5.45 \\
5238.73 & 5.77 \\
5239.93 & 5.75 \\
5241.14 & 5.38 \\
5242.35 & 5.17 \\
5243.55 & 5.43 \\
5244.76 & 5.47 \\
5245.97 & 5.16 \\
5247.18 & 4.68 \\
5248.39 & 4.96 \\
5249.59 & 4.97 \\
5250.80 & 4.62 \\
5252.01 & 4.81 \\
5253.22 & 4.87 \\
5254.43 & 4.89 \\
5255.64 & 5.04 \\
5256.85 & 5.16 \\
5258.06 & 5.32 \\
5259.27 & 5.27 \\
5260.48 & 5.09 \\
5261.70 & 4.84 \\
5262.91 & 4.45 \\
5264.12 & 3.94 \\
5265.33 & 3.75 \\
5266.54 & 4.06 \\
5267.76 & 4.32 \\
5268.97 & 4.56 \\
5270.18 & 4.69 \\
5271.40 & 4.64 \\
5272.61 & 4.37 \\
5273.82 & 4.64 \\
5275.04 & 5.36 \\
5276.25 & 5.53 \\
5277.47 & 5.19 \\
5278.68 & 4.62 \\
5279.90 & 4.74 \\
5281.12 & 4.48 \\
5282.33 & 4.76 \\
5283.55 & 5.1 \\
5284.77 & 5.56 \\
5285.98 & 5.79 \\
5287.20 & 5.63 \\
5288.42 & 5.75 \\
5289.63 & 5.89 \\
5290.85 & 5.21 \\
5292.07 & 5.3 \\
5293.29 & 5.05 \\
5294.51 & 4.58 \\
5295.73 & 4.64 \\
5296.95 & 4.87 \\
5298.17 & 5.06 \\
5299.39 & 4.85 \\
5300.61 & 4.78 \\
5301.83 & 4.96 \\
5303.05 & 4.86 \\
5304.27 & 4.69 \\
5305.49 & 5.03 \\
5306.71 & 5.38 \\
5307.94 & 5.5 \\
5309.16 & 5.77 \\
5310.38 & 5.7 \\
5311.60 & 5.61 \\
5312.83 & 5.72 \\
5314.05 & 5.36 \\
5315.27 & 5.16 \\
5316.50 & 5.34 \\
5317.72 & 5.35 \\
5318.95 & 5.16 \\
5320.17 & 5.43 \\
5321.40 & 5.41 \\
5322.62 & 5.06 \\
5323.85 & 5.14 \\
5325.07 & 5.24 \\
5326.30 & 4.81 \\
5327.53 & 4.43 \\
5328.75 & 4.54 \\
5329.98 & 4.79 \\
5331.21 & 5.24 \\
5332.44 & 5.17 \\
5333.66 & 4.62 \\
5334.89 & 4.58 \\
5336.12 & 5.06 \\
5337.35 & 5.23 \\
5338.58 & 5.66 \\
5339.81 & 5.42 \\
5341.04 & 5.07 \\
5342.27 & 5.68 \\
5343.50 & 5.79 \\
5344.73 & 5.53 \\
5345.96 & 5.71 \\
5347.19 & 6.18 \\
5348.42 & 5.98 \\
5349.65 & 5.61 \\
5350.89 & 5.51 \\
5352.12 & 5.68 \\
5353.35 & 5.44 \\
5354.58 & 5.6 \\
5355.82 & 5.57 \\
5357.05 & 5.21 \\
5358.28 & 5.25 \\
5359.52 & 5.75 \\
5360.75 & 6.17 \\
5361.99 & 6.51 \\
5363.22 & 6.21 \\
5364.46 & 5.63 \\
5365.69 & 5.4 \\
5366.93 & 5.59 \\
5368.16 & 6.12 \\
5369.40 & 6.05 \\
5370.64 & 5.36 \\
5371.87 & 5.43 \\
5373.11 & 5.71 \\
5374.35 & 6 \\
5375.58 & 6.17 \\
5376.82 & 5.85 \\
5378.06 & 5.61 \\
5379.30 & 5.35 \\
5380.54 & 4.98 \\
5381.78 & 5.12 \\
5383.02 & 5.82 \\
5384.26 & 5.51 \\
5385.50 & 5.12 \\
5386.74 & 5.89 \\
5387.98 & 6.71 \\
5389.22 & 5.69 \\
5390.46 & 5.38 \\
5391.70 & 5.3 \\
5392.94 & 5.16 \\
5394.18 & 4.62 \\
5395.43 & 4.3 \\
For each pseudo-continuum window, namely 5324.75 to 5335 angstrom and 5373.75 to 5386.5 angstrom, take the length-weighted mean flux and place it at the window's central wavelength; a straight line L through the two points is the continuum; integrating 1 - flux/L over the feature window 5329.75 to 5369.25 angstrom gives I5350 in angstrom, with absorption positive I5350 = -3.3 angstrom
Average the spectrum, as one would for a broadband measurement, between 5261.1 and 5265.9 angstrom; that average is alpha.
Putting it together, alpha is 4.25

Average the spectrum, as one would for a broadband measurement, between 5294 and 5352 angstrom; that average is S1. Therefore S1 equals 5.22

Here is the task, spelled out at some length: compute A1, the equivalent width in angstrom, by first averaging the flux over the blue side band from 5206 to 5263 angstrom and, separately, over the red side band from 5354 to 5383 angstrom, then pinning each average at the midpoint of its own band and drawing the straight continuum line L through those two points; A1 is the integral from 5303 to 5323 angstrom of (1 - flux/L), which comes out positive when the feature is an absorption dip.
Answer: 0.04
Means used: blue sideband 4.89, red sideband 5.68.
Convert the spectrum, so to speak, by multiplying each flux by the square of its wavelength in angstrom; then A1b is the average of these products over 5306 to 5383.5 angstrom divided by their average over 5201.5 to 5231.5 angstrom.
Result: 1.21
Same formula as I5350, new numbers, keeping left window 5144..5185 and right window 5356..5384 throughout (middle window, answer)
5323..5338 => 1.38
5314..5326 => 0.19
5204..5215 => -0.59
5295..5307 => 0.69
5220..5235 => 0.35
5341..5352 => -0.37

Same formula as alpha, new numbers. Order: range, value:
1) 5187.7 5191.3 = 5.06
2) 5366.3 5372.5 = 5.71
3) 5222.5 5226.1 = 4.67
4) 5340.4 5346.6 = 5.56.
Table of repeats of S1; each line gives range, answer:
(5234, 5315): 5.03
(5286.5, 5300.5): 5.15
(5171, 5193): 4.31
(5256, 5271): 4.63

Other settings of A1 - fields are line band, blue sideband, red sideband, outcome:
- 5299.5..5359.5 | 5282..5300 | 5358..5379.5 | 2.28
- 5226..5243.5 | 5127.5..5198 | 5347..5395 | -0.16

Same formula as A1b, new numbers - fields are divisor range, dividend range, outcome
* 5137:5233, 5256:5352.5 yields 1.19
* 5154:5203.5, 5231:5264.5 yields 1.18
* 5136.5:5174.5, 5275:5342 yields 1.27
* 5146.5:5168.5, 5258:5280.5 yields 1.14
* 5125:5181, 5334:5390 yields 1.39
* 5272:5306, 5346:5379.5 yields 1.17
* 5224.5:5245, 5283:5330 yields 1.09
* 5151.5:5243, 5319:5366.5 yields 1.26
